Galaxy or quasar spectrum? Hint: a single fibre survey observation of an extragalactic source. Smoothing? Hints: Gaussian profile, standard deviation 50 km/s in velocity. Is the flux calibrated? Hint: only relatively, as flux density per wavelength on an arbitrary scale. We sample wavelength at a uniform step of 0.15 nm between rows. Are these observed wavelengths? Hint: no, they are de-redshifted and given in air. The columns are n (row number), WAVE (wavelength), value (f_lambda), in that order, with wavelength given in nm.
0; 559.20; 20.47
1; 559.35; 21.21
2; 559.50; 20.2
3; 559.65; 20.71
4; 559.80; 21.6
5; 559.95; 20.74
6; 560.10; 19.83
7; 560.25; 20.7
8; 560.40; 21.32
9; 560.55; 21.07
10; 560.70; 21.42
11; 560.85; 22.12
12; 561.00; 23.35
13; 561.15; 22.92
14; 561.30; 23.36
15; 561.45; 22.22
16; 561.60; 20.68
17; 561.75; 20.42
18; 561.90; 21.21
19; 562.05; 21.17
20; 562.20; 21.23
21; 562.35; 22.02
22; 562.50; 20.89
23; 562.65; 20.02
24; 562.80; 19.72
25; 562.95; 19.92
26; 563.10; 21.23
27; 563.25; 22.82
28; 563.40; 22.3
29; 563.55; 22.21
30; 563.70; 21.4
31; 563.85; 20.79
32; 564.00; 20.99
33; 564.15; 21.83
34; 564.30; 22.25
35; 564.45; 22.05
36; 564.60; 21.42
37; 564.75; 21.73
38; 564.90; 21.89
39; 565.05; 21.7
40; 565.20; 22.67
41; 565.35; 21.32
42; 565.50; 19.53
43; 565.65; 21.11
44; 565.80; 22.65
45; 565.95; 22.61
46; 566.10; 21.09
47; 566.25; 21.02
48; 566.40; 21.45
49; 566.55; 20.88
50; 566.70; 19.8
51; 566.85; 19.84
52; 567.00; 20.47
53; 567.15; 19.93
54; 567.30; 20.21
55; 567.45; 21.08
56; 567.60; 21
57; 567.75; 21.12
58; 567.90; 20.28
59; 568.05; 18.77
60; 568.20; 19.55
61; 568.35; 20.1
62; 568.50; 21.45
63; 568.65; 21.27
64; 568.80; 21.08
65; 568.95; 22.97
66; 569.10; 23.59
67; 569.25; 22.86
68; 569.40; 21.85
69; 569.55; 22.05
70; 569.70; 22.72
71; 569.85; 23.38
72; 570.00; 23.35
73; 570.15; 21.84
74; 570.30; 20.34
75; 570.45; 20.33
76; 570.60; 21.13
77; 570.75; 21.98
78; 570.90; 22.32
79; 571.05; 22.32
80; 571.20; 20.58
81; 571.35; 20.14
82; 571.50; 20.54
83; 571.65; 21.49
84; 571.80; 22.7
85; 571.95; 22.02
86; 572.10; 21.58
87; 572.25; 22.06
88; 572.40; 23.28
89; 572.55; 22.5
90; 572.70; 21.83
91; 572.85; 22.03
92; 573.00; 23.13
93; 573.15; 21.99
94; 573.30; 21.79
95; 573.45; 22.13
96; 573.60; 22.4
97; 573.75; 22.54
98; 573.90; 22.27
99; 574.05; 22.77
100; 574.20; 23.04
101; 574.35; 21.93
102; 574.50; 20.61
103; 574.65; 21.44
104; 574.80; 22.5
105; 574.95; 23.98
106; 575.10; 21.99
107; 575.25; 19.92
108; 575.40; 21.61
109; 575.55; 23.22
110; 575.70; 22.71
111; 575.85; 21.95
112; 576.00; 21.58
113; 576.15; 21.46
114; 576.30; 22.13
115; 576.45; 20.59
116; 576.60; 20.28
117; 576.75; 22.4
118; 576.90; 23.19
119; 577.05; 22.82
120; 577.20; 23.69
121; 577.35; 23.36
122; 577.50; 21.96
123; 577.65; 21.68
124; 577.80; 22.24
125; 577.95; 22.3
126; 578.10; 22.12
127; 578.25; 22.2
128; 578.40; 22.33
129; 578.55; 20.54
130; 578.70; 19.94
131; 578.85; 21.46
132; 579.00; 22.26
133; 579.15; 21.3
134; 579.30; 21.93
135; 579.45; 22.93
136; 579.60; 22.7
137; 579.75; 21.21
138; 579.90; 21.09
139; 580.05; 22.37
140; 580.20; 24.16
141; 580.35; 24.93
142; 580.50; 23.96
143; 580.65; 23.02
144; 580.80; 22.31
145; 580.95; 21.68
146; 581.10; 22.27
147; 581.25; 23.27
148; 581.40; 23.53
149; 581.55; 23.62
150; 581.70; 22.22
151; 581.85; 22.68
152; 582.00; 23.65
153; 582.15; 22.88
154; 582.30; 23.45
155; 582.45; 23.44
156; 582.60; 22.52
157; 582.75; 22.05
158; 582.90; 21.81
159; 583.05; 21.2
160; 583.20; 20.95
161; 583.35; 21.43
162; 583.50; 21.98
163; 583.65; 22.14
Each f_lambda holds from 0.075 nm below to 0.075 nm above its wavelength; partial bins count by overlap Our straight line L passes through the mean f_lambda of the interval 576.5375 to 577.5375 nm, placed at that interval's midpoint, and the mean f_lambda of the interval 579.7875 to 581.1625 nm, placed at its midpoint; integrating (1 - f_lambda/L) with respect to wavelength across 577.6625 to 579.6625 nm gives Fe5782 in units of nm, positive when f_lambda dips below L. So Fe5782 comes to 0.074 nm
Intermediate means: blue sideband 22.6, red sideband 22.8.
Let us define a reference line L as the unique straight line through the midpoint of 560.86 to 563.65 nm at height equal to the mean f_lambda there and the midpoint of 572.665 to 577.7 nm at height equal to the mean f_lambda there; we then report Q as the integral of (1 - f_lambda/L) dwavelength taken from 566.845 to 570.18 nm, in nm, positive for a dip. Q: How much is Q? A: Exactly 0.07 nm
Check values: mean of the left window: 21.6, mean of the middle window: 21.4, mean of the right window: 22.1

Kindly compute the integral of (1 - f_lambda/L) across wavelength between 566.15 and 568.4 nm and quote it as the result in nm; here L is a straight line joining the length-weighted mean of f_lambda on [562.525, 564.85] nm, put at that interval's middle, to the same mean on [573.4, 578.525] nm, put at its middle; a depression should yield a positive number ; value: 0.13 nm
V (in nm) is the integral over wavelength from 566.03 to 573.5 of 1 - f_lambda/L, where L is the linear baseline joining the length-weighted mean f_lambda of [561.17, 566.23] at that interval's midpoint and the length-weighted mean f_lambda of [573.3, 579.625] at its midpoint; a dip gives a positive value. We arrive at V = 0.099 nm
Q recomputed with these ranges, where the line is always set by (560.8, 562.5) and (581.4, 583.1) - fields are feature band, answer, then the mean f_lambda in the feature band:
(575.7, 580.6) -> 0.09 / 22.2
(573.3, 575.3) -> 0.02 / 22.1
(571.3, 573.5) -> 0.03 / 22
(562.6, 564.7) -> 0.05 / 21.4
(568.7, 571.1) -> 0.01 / 22.1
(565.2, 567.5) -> 0.12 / 20.9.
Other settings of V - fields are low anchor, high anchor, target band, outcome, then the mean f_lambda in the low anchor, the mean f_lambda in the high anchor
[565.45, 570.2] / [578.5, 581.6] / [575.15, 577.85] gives 0.01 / 21.3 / 22.4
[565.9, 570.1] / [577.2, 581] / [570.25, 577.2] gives -0.04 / 21.3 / 22.3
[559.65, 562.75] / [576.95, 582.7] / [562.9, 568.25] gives 0.12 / 21.4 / 22.5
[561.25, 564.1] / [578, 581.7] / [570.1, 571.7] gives 0.05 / 21.3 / 22.4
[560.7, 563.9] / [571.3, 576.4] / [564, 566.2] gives 0.00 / 21.5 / 22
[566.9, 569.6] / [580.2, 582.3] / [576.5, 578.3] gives 0.02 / 21.1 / 23.1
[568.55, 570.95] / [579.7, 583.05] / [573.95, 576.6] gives 0.06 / 22.1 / 22.8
